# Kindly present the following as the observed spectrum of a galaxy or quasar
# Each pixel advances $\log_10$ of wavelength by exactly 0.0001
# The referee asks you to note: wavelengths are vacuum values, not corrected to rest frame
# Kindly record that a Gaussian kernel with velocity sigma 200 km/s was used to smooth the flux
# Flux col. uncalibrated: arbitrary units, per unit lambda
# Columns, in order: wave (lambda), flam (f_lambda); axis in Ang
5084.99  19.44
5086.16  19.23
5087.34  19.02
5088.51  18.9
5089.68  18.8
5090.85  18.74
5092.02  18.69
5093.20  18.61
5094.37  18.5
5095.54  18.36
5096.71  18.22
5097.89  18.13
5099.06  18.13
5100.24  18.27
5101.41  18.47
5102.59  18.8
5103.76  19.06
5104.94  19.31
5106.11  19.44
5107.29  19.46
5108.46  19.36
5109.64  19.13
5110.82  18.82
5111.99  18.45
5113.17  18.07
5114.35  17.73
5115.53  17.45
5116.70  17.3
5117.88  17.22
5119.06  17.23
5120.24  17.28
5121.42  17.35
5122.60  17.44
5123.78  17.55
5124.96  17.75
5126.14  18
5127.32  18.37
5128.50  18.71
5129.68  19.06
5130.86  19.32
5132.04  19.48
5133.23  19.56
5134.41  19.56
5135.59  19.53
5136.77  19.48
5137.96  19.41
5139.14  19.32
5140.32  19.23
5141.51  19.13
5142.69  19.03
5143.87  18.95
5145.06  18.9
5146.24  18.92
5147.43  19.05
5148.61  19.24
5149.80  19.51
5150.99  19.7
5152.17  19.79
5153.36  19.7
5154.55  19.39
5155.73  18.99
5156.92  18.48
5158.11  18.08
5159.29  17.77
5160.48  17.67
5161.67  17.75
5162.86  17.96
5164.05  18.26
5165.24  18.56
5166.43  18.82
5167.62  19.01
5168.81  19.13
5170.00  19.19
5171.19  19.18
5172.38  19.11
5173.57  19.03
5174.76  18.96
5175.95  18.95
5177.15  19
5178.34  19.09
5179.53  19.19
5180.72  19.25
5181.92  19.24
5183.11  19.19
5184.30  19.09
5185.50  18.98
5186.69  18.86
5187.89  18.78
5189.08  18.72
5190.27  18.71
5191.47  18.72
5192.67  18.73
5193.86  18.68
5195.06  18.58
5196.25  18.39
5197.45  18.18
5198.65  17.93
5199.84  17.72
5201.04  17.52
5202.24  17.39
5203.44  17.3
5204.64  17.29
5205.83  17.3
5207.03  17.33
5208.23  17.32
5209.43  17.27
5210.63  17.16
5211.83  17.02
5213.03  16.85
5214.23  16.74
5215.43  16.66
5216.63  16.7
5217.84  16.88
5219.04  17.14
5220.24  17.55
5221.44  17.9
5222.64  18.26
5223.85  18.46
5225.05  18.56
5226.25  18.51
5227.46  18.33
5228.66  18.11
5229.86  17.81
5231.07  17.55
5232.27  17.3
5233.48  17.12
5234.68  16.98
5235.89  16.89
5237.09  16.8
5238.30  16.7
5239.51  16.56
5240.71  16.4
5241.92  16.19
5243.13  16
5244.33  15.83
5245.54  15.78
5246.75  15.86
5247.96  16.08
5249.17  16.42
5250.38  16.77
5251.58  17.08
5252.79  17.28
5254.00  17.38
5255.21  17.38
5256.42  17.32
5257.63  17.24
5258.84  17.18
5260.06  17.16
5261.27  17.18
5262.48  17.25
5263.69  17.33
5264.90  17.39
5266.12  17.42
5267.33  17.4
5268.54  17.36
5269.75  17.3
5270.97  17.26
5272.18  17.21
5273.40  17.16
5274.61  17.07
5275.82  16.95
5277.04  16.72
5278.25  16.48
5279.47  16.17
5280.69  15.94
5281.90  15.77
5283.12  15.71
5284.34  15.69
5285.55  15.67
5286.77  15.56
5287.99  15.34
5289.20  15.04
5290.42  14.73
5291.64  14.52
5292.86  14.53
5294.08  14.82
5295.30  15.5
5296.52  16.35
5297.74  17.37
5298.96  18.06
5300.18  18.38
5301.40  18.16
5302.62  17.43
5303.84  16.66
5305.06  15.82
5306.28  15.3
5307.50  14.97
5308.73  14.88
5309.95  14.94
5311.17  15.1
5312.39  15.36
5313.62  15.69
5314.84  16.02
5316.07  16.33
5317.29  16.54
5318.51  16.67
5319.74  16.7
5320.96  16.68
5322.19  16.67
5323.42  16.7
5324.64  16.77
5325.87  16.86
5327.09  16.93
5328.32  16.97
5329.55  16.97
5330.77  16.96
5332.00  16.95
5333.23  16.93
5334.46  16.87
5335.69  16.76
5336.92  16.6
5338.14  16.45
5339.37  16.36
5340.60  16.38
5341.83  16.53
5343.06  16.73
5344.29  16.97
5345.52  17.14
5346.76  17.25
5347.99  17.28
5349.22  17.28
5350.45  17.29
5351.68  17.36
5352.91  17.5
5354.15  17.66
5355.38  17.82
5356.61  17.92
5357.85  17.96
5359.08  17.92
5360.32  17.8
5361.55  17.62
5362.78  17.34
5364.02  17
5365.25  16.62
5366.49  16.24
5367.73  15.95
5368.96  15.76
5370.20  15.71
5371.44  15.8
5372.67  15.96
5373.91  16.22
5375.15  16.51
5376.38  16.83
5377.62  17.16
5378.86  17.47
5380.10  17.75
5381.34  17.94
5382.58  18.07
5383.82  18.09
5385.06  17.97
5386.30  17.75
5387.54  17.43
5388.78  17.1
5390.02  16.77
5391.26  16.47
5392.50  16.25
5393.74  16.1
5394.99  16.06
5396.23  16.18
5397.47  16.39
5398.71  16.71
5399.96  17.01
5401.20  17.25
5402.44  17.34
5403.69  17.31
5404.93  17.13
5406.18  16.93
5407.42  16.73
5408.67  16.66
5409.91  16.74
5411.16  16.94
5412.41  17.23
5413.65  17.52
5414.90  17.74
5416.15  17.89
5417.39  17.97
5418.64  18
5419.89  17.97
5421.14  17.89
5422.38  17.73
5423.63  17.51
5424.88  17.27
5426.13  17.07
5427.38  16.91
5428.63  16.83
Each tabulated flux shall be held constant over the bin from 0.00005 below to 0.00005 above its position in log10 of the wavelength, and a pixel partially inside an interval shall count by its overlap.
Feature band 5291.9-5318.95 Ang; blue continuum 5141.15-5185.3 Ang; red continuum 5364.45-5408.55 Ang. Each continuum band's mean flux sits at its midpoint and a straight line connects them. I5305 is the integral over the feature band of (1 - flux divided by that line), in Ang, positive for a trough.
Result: 2.3 Ang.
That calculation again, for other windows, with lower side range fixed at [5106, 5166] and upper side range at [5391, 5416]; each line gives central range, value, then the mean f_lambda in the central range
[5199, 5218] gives 1.0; 17.2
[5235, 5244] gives 0.7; 16.5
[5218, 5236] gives 0.3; 17.8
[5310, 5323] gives 1.0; 16.1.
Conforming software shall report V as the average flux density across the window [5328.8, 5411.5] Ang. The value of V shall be 17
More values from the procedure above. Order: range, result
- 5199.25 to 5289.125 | 17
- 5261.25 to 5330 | 16.4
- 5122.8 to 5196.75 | 18.9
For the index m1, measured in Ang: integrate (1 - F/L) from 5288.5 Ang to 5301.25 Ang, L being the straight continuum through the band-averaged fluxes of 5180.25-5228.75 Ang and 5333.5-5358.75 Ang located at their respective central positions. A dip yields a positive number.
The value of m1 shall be 1.0 Ang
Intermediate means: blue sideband 18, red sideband 17.1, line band 16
